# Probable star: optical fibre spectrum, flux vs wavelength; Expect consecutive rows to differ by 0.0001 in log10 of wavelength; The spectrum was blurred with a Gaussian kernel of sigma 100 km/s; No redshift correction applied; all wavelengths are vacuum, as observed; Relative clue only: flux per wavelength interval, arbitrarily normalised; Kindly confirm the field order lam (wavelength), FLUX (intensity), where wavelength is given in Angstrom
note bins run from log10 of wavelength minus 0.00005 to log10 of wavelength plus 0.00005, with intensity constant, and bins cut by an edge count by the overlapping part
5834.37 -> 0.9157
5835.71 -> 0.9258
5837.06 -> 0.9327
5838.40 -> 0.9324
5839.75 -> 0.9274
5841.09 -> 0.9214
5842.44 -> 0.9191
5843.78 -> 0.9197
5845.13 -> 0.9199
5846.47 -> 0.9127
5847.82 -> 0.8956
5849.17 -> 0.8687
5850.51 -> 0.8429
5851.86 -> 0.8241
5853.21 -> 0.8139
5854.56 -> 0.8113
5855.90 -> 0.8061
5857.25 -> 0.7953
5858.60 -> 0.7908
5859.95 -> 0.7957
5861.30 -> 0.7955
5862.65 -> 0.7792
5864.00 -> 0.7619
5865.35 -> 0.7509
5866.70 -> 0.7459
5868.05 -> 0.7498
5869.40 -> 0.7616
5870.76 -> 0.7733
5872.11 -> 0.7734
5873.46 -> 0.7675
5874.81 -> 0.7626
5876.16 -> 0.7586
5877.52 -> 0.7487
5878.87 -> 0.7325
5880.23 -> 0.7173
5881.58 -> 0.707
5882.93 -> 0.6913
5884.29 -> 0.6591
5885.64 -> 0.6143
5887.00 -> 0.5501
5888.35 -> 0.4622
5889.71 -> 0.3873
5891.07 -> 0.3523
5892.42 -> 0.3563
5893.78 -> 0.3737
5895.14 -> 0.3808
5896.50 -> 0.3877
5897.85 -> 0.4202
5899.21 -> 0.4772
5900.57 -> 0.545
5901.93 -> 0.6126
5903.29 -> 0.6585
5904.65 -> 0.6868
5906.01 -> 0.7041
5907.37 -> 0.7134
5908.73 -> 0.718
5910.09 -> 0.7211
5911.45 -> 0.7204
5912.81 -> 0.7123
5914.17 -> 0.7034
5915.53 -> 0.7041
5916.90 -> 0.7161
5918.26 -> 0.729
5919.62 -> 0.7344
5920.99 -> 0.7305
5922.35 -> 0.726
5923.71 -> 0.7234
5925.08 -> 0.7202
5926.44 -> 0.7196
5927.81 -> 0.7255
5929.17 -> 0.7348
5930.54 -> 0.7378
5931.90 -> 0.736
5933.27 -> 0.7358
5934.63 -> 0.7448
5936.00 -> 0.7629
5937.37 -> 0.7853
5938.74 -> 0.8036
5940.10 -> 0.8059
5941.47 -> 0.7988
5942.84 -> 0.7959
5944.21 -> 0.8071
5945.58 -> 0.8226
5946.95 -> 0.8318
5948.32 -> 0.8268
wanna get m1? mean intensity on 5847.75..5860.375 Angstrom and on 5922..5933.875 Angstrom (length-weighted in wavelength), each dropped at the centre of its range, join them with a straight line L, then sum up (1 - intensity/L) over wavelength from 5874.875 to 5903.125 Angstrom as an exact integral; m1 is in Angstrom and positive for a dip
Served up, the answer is 8.20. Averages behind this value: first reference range 0.822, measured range 0.553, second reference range 0.729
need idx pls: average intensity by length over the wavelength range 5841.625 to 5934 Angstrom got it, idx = 0.703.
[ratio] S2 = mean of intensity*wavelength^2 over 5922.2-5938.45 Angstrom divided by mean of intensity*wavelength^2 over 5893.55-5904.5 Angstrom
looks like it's 1.51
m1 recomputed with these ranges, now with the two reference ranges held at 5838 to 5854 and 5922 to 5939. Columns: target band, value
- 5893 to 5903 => 4.18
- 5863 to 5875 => 1.25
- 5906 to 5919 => 0.98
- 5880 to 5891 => 3.23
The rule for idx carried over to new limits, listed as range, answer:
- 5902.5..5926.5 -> 0.713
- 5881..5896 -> 0.5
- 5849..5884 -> 0.771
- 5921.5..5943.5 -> 0.753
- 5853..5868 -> 0.784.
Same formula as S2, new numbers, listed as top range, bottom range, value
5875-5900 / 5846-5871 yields 0.69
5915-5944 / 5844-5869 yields 0.94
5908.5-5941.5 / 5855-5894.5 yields 1.10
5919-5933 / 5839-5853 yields 0.84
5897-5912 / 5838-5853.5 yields 0.72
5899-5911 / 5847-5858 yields 0.80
